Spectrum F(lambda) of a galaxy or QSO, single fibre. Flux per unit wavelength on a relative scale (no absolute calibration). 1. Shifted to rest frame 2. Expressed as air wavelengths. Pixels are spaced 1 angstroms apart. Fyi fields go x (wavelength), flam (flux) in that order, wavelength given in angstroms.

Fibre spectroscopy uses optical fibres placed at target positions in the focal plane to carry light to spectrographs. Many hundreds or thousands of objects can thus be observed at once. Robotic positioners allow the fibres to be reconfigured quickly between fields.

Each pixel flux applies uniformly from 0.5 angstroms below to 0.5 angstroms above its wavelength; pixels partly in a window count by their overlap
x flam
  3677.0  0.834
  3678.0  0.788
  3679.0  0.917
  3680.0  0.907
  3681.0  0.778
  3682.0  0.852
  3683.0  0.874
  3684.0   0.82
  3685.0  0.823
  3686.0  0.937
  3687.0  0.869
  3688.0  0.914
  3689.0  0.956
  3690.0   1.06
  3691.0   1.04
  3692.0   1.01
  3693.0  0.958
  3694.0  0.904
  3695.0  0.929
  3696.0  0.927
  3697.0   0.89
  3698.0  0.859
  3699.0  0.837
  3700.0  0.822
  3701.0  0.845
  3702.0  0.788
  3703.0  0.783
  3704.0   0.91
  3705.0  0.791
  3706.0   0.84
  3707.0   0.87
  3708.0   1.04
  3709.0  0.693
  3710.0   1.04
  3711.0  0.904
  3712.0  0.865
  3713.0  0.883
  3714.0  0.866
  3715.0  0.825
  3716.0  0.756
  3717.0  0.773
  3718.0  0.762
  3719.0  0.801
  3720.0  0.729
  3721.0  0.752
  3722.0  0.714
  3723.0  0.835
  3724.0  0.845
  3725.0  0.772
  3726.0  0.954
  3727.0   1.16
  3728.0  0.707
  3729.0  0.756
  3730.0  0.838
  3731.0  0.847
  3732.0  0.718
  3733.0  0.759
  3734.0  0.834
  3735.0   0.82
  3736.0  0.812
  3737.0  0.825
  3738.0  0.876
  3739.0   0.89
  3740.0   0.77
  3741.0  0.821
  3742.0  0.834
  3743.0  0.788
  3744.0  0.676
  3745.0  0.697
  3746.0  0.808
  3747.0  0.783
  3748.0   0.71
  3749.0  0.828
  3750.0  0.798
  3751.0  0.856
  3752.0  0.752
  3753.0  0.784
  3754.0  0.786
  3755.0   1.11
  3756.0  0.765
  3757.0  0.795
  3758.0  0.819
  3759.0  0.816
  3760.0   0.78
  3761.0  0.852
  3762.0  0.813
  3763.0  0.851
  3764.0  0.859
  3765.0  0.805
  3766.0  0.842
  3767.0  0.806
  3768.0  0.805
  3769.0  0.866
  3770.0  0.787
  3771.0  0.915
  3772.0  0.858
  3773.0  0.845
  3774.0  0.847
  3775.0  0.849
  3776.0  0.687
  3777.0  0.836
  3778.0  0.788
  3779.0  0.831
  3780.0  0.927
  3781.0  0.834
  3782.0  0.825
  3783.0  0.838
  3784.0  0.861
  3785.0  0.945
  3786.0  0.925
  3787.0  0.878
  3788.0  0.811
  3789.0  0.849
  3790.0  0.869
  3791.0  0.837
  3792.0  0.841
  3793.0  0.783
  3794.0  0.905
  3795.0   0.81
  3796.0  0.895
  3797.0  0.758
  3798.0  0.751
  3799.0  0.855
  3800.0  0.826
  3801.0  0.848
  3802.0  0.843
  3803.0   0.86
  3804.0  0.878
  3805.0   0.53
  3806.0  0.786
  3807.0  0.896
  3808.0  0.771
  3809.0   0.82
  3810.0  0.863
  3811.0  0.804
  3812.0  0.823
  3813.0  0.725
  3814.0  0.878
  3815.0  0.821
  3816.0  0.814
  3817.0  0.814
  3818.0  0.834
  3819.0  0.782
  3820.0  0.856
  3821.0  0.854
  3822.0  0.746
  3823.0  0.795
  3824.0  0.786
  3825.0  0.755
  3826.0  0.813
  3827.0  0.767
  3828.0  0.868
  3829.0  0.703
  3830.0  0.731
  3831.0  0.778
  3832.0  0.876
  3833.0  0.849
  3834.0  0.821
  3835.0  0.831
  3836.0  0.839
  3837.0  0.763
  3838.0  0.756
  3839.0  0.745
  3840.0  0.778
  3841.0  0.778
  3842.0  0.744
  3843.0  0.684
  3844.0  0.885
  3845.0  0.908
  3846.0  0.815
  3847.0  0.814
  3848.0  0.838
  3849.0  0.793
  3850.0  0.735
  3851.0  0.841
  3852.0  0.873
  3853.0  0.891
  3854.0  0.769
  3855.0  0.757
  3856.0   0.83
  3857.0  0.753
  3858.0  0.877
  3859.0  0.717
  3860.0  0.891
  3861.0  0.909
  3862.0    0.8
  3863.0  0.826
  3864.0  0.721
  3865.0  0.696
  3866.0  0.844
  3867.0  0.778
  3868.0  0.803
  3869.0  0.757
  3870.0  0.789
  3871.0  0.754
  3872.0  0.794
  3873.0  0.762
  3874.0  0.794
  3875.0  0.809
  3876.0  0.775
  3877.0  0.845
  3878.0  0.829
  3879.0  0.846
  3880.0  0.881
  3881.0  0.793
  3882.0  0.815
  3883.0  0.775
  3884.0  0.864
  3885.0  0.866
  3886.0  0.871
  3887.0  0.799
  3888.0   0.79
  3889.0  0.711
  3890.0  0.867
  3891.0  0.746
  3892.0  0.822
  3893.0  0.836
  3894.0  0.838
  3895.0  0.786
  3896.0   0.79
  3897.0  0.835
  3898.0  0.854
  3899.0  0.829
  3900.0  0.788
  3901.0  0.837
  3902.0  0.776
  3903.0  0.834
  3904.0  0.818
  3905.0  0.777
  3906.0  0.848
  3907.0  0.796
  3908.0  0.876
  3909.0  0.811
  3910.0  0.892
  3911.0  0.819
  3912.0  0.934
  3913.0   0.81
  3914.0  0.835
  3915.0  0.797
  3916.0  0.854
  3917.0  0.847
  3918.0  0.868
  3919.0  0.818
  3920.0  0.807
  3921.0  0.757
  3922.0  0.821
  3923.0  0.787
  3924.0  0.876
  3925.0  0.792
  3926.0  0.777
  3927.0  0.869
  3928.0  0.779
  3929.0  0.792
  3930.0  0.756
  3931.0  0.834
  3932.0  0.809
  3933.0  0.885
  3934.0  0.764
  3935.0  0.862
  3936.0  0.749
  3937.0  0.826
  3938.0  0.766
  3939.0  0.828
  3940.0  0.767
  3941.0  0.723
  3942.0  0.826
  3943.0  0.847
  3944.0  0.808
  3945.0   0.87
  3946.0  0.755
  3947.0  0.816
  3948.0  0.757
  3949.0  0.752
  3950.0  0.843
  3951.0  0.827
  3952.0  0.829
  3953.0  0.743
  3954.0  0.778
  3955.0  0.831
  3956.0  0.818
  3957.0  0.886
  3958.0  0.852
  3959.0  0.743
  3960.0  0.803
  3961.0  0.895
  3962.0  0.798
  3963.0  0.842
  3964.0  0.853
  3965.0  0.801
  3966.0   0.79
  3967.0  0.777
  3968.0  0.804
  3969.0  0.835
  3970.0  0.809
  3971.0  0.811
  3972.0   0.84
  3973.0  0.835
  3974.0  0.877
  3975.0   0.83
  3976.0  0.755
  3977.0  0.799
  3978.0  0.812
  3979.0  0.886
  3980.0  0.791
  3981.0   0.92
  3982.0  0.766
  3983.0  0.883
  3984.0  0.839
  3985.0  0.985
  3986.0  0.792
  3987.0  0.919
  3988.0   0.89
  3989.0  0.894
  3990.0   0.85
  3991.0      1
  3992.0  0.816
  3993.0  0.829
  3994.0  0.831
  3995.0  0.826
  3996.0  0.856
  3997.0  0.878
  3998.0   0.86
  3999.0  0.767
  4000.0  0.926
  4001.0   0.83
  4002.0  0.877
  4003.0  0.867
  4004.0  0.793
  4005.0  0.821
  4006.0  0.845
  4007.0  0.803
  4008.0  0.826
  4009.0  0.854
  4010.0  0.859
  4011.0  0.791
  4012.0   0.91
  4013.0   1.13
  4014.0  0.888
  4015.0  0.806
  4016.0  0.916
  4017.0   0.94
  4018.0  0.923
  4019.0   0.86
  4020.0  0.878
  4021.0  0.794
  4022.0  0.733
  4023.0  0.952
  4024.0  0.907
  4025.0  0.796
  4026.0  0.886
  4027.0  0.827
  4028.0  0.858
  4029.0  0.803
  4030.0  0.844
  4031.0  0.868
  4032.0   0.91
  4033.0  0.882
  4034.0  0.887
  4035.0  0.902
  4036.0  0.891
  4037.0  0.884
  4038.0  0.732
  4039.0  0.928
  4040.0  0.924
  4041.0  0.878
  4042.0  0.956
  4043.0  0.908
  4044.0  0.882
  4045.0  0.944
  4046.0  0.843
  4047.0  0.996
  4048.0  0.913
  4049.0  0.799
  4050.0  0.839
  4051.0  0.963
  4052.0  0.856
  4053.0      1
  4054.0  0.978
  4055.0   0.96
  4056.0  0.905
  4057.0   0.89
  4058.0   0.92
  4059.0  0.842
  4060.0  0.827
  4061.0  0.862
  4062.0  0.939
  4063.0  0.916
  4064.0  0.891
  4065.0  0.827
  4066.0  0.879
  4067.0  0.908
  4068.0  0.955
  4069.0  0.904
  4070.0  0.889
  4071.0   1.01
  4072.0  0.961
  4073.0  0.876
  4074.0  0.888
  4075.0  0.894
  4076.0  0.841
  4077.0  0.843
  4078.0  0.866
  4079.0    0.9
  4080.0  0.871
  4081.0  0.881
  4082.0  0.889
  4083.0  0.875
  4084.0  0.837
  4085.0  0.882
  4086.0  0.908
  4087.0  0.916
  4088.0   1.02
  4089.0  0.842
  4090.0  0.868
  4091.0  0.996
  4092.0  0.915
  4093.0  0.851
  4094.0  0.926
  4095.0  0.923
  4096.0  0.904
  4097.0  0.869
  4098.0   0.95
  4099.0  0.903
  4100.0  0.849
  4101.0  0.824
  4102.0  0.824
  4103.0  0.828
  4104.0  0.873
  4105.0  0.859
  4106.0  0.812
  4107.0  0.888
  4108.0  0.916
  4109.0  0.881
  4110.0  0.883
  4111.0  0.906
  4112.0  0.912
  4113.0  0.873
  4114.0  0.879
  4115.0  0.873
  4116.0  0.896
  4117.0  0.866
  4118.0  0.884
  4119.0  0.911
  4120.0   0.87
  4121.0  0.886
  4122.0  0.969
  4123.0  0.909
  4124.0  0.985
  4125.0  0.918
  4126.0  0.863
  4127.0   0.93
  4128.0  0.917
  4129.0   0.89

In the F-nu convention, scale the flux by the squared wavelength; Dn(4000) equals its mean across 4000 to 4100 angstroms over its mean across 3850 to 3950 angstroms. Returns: 1.18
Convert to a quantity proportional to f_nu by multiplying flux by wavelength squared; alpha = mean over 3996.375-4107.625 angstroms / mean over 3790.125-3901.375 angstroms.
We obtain 1.2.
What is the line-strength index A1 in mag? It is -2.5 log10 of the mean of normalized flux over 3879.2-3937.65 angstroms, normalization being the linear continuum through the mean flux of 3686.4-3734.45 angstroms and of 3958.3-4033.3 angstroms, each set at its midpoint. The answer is 0.043 mag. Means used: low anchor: 0.859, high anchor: 0.85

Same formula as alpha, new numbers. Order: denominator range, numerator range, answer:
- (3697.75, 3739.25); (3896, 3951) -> 1.09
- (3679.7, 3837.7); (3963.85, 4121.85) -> 1.22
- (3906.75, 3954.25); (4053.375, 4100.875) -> 1.19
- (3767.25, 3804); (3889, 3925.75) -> 1.04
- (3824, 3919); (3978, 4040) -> 1.14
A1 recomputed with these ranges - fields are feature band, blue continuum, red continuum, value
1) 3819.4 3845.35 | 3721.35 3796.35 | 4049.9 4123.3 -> 0.062 mag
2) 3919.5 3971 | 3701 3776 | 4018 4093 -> 0.075 mag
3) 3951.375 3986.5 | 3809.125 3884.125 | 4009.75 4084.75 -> 0.038 mag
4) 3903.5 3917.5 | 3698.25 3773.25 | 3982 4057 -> 0.025 mag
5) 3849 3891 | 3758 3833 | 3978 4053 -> 0.043 mag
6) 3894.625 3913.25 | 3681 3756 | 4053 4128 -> 0.054 mag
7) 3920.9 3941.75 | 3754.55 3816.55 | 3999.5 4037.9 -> 0.067 mag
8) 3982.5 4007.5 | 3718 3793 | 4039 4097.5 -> 0.030 mag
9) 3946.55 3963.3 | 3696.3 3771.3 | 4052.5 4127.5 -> 0.073 mag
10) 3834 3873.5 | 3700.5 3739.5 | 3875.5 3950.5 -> 0.030 mag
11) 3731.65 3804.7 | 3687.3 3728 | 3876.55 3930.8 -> 0.038 mag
